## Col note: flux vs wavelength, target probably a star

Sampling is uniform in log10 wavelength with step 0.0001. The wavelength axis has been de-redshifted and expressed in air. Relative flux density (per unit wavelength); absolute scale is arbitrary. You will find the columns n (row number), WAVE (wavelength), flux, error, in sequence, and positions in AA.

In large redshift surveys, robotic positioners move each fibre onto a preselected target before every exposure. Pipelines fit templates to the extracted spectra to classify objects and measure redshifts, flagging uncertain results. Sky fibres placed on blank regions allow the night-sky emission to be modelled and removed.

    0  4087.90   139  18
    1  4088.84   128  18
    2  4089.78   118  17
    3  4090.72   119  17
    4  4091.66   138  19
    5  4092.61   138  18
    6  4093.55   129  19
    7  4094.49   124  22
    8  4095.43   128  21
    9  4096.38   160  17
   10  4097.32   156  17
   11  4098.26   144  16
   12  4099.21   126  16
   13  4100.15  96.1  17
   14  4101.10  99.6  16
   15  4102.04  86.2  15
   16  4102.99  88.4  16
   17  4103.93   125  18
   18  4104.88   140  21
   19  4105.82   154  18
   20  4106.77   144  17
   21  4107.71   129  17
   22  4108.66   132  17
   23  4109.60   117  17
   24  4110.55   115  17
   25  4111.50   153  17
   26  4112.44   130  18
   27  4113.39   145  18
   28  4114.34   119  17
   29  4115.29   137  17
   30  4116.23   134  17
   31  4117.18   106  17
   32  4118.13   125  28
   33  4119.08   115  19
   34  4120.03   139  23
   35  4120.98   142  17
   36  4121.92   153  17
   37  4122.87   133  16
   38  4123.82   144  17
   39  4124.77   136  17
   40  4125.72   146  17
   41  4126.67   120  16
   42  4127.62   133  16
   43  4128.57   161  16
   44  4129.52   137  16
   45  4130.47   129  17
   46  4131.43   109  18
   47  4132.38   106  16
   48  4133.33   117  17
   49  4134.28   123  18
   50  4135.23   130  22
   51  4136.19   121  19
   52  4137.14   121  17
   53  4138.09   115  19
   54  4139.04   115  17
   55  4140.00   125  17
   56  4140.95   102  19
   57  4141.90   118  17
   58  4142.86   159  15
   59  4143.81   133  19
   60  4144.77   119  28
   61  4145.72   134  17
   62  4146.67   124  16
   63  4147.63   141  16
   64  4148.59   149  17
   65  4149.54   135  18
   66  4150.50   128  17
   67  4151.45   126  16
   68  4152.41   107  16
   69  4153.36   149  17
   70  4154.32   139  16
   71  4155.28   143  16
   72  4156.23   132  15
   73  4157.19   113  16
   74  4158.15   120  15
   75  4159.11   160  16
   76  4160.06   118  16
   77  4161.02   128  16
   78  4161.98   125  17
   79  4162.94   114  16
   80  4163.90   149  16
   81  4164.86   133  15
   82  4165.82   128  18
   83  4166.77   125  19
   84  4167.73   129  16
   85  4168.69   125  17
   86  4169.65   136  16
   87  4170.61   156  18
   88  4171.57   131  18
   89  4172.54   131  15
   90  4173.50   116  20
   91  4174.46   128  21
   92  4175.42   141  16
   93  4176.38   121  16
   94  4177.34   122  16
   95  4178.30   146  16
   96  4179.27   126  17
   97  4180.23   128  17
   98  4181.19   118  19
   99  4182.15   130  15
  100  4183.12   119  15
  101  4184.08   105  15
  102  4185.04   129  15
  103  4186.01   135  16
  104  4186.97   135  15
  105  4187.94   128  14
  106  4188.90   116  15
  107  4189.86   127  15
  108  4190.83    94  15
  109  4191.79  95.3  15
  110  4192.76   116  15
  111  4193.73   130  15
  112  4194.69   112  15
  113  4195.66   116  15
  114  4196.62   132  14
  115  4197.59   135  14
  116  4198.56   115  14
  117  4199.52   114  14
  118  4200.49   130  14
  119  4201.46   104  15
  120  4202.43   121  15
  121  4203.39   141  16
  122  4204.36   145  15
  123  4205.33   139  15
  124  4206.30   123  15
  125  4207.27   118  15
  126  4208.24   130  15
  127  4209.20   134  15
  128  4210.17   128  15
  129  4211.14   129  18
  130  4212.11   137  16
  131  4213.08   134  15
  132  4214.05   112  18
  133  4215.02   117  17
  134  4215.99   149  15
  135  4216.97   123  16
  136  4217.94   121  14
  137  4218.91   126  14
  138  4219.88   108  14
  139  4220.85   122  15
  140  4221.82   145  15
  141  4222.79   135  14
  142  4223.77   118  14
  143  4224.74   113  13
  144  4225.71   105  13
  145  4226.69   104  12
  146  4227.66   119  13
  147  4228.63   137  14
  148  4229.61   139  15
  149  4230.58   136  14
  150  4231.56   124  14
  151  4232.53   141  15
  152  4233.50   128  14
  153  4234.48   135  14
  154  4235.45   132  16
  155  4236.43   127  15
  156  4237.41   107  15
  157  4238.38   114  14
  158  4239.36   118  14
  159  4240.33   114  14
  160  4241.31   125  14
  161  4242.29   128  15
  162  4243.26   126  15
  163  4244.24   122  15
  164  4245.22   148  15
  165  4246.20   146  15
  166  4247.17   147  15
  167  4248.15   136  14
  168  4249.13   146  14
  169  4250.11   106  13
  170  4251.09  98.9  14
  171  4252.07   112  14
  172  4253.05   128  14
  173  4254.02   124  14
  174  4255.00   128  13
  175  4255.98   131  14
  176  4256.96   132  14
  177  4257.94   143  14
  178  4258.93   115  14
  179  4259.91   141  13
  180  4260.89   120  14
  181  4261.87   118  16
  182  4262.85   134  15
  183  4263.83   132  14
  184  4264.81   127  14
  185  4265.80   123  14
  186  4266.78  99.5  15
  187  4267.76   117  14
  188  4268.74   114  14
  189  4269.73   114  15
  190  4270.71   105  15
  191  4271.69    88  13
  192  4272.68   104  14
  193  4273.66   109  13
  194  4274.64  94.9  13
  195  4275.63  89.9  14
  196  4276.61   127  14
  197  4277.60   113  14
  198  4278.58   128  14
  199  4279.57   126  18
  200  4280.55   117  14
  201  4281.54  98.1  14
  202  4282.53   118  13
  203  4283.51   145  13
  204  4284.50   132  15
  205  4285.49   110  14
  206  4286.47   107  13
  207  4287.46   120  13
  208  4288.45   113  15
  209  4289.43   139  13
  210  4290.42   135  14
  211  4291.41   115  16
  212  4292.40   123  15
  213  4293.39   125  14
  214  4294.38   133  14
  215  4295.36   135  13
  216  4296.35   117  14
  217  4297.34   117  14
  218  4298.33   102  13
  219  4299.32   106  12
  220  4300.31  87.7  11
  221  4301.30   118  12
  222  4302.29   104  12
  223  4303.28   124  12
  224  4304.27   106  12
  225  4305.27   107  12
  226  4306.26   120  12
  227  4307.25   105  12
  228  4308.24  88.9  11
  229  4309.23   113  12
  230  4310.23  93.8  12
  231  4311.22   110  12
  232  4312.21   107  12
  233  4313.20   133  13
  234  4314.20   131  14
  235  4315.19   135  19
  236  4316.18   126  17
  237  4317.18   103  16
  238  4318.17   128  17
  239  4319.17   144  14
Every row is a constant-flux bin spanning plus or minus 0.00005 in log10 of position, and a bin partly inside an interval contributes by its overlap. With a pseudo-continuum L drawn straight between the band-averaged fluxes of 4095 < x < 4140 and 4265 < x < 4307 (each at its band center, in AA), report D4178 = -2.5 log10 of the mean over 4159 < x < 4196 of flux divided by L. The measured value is -0.02 mag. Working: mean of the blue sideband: 128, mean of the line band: 126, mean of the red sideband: 115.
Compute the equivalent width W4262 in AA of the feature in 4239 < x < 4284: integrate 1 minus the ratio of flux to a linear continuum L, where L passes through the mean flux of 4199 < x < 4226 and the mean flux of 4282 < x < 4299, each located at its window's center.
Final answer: 0.9 AA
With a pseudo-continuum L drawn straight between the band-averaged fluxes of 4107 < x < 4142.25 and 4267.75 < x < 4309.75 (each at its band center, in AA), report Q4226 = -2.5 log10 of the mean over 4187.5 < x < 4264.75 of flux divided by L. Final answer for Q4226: -0.05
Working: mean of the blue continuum 128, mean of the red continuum 114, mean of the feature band 125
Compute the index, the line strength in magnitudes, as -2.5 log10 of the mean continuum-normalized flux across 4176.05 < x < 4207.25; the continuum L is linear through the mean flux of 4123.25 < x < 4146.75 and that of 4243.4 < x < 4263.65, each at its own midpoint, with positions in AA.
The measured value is 0.04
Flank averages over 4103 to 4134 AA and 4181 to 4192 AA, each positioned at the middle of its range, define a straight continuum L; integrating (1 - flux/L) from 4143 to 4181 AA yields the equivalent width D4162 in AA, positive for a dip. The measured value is -2.2 AA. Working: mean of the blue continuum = 131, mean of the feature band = 131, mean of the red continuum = 120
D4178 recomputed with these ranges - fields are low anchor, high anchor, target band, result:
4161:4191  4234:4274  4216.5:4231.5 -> 0.01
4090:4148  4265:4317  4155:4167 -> -0.04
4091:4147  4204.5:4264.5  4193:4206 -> 0.02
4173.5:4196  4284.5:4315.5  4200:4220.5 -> -0.05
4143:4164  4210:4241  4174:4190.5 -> 0.02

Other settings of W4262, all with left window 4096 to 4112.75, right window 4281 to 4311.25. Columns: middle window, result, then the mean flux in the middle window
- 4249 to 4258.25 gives -0.5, 124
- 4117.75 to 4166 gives -1.9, 130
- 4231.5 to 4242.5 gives -0.5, 124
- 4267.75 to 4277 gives 0.9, 106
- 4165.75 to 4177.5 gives -0.7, 130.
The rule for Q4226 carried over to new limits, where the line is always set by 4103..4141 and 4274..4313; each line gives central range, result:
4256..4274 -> -0.02 mag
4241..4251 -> -0.11 mag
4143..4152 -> -0.05 mag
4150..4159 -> -0.03 mag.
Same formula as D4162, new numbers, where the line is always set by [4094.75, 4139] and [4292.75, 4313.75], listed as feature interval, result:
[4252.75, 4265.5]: -1.4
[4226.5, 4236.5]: -1.0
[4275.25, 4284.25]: -0.4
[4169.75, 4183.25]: -0.7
